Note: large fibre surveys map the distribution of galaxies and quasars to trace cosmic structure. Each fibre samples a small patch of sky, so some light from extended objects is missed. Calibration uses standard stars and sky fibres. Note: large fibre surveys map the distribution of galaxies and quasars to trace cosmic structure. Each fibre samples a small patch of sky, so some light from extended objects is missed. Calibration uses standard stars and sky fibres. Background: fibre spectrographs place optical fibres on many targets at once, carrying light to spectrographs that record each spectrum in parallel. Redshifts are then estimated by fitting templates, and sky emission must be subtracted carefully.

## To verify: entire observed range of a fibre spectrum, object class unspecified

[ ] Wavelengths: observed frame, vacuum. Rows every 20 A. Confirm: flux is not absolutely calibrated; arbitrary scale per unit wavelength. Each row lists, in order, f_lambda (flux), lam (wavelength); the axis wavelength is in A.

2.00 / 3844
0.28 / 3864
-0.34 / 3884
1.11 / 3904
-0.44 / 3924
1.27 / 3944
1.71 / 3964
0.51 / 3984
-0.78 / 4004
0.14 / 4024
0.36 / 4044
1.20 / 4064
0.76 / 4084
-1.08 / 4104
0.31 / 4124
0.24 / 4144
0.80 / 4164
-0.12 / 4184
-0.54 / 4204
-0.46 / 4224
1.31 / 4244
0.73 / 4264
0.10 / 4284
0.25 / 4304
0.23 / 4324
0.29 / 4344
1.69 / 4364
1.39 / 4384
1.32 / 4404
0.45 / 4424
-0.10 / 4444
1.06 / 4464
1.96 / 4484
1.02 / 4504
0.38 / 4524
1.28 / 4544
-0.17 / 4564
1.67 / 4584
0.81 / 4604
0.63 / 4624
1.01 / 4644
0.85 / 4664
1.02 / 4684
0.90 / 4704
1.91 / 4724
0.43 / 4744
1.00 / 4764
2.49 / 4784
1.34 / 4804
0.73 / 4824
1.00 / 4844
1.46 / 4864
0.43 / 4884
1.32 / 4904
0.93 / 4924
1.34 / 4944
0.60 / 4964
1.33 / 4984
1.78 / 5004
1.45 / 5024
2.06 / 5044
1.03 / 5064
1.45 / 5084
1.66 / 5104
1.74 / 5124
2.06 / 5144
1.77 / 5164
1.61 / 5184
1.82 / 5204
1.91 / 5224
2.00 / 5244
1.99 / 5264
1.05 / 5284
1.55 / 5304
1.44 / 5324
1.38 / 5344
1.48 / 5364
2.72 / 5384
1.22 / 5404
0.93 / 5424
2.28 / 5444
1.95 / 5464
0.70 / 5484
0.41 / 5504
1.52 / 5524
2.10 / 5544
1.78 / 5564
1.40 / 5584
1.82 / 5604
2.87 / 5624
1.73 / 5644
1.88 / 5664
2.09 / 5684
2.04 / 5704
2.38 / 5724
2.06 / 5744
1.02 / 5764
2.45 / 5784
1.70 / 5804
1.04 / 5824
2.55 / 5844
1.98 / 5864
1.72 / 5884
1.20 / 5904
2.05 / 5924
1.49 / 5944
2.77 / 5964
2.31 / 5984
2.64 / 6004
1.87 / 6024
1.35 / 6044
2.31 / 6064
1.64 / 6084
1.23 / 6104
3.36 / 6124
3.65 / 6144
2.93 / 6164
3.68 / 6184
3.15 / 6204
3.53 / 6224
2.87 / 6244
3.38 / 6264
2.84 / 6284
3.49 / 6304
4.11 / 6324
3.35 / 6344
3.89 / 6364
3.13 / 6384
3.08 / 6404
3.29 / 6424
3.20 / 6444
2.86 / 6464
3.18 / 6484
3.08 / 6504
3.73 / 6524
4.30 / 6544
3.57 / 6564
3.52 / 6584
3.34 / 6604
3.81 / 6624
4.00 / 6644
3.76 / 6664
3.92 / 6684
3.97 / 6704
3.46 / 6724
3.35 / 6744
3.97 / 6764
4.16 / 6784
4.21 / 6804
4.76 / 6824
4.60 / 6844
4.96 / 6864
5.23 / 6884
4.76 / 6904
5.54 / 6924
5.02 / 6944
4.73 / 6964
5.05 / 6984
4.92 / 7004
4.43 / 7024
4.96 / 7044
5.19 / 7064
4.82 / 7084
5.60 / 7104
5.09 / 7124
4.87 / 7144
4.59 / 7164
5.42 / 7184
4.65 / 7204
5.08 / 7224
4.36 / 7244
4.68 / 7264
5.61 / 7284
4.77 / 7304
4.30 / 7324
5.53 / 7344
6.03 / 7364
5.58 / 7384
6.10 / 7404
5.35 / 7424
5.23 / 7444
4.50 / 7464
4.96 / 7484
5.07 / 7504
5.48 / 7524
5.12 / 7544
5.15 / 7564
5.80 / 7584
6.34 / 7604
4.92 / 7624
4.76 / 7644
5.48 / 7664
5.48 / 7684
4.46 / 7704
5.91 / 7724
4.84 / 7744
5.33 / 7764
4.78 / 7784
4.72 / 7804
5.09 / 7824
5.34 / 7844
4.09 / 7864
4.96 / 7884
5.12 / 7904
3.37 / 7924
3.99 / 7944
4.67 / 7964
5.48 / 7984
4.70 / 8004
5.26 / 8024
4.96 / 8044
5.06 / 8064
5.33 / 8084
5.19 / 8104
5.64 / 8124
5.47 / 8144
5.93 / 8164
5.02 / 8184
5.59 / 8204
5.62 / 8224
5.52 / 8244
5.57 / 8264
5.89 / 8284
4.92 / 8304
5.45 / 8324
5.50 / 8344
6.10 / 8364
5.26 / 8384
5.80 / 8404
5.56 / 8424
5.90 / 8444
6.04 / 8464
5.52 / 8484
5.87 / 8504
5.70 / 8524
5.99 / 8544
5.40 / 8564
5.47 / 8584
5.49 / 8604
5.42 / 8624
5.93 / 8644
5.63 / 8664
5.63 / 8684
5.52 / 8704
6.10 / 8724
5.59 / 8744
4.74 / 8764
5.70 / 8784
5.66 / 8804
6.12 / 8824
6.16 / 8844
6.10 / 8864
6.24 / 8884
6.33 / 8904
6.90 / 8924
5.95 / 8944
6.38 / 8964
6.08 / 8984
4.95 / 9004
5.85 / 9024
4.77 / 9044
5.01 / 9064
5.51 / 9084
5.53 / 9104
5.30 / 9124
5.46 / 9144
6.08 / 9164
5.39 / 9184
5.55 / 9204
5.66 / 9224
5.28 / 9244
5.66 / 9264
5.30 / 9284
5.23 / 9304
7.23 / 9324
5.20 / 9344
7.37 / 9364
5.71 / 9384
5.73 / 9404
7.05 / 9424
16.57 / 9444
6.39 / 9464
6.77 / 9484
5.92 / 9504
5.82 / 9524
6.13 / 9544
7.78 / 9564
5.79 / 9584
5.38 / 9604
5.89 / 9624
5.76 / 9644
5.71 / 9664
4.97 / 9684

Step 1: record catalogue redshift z 0.536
